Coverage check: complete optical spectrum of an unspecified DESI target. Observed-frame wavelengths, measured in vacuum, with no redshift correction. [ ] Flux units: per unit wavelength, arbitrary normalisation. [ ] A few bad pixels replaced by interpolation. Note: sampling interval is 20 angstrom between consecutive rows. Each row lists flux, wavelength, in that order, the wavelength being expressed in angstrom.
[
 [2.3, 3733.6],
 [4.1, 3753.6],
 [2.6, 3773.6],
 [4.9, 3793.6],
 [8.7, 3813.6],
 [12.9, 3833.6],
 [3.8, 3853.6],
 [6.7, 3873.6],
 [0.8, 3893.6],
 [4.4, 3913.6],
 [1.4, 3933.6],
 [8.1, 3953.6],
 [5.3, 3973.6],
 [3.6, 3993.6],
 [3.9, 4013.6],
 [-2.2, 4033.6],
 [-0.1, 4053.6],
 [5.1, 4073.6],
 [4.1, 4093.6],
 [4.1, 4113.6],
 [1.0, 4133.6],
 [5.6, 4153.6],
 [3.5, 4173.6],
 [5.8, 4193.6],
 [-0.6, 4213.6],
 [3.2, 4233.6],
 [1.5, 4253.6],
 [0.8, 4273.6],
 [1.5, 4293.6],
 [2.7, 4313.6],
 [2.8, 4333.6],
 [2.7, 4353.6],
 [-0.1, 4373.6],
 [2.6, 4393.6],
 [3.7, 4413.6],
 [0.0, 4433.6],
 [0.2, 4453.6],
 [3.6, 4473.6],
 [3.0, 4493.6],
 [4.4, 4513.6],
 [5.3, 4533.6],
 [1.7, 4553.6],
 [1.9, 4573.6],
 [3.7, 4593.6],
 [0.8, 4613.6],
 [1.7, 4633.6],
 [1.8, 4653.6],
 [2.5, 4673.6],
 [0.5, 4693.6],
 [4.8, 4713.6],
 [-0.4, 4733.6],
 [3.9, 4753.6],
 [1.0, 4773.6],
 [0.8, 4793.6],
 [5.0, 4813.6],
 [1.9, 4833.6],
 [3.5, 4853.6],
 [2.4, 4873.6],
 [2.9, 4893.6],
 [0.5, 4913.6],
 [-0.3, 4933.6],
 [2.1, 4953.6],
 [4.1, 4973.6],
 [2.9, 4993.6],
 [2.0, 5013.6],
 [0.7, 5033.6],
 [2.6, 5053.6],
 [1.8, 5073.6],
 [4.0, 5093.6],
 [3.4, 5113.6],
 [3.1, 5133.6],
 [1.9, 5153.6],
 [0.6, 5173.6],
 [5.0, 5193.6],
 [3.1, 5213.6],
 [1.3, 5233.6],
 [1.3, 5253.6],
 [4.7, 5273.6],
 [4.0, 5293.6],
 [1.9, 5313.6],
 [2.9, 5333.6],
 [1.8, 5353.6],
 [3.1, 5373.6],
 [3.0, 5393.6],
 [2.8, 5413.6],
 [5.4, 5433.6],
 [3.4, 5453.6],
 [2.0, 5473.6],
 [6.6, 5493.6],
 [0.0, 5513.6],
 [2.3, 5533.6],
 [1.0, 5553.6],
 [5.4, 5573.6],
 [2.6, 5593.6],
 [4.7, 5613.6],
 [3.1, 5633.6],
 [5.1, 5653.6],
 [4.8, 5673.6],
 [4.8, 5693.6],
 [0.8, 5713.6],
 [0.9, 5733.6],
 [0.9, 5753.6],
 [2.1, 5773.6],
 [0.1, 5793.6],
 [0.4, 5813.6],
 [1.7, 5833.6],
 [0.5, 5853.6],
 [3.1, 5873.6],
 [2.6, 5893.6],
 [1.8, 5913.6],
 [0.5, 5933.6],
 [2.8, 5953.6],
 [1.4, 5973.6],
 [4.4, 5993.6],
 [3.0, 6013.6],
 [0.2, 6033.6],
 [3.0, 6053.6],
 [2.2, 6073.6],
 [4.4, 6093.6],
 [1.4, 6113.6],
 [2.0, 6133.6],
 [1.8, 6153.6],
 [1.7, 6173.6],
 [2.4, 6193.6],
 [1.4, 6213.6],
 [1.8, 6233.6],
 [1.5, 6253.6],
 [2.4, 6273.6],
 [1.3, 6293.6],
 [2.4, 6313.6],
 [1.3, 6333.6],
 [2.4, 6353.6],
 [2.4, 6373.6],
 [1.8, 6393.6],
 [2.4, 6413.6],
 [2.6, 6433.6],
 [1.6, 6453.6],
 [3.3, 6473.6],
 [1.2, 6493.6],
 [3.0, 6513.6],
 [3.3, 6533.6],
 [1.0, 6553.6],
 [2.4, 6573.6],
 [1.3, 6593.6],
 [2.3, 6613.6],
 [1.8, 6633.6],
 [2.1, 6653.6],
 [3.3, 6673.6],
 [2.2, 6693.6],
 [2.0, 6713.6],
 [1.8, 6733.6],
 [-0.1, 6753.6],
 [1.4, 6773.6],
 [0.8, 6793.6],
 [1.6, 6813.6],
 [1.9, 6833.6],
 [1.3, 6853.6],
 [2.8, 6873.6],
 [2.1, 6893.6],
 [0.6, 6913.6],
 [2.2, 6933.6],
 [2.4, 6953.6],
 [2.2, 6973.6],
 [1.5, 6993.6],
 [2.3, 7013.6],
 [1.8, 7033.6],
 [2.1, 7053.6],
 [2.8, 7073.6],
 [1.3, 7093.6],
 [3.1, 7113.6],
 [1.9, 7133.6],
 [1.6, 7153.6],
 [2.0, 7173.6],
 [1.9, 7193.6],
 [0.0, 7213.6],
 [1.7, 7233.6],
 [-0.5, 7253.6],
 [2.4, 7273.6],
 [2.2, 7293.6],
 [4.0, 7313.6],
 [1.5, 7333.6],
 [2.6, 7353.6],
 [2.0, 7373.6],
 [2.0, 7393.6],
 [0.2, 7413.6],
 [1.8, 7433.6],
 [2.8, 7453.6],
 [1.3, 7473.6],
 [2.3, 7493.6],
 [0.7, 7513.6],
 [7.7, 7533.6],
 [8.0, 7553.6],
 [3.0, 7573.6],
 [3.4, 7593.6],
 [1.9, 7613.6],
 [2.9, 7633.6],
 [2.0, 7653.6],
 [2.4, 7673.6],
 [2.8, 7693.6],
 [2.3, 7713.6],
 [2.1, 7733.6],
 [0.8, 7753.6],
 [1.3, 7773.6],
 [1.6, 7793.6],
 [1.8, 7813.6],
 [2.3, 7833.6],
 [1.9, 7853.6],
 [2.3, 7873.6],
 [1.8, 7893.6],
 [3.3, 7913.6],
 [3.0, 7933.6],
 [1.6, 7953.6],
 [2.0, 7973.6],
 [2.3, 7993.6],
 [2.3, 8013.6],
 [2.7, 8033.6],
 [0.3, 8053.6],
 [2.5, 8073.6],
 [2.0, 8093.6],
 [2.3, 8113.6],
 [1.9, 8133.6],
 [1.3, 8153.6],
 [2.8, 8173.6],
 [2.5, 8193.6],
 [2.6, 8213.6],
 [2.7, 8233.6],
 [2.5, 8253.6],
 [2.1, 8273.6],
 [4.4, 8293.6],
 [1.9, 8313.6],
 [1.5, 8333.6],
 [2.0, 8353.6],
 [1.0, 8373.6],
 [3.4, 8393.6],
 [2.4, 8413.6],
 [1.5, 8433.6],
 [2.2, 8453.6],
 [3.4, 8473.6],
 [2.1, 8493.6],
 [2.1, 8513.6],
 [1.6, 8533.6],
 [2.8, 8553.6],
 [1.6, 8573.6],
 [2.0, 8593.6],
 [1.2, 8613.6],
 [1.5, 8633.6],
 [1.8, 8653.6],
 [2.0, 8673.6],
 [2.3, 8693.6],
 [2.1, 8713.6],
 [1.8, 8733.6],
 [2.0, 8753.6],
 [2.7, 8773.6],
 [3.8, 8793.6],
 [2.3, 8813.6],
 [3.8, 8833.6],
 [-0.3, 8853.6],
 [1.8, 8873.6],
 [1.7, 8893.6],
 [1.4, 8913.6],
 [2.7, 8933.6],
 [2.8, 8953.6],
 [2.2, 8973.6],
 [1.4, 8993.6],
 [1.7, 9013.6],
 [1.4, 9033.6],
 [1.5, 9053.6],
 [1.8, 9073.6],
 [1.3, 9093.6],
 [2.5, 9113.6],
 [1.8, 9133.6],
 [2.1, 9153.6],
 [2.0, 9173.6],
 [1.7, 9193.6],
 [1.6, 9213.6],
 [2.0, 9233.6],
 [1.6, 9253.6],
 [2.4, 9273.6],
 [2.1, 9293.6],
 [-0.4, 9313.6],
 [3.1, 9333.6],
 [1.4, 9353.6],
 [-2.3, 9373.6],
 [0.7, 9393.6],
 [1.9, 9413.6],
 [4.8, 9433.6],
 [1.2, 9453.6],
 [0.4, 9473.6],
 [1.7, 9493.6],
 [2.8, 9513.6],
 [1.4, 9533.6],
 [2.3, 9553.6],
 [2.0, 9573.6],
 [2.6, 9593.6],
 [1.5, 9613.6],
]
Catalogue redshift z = 1.02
